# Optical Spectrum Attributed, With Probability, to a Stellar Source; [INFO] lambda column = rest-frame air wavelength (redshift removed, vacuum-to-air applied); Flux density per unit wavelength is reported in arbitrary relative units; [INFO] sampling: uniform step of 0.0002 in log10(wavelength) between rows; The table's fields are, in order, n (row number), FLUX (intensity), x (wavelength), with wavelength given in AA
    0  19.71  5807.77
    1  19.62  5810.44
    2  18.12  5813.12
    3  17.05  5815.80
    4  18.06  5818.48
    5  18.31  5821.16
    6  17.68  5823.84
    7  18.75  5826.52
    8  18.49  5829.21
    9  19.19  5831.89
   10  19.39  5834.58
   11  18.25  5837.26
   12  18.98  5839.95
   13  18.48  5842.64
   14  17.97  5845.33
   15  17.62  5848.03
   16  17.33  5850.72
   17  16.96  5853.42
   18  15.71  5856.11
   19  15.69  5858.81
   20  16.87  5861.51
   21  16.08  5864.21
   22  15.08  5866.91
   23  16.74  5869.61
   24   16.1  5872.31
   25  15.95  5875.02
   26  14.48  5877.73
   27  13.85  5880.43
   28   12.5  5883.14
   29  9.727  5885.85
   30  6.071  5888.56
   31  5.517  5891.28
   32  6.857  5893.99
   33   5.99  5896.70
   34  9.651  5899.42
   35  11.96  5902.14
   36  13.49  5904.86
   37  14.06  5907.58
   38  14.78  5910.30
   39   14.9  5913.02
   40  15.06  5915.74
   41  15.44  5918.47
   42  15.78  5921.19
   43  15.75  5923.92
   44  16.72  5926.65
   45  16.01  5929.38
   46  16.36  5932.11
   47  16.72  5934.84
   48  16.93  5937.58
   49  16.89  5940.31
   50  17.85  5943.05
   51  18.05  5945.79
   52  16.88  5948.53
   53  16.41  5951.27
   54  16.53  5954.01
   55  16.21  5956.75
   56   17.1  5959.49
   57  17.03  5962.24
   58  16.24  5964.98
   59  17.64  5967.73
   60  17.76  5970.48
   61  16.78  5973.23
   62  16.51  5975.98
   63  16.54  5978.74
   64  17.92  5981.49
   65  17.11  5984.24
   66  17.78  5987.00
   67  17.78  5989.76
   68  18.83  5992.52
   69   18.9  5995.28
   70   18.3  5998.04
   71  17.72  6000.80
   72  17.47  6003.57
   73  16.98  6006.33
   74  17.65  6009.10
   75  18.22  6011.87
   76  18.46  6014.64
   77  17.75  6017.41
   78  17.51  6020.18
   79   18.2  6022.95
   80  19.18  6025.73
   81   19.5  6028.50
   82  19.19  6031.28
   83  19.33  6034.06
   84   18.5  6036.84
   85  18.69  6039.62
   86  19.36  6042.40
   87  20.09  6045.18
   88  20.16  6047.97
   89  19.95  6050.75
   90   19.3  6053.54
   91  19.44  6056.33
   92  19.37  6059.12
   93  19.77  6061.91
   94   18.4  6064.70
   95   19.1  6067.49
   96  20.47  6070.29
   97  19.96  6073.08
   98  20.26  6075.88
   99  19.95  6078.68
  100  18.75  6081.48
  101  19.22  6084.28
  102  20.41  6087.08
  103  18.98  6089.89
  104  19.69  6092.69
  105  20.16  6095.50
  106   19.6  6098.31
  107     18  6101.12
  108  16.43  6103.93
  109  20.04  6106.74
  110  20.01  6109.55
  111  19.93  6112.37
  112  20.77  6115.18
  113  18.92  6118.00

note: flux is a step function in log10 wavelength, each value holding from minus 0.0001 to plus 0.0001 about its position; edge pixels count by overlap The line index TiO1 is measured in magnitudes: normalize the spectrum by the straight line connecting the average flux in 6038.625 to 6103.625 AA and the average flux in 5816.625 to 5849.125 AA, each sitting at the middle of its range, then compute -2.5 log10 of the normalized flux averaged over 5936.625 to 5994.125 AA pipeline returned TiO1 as 0.11 mag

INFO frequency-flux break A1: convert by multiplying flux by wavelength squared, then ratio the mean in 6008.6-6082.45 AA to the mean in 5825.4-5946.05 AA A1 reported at 1.3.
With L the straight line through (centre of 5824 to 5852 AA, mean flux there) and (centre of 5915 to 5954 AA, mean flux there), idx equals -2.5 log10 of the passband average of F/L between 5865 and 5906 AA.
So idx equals 0.44 mag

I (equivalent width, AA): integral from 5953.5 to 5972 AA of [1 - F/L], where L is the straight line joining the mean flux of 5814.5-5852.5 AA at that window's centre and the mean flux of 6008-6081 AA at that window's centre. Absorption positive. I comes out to 1.8 AA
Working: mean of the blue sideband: 18.2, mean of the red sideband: 19.1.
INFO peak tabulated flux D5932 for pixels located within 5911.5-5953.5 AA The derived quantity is 18.05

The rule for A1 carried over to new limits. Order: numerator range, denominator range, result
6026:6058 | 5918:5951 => 1.21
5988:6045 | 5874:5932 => 1.51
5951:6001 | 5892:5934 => 1.32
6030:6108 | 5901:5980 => 1.25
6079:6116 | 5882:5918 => 1.89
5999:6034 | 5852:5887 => 1.27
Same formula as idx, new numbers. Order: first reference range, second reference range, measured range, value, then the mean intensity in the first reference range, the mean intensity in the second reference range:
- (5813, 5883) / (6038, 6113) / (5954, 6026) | 0.06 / 17.1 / 19.5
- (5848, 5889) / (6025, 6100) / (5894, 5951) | 0.10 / 14.9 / 19.5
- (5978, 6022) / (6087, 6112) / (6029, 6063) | -0.05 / 17.8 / 19.2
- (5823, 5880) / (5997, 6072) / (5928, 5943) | 0.08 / 17.2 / 18.8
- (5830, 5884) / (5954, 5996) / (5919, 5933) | 0.06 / 16.7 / 17.3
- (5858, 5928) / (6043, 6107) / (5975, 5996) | -0.08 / 13.3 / 19.4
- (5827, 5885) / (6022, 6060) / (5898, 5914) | 0.31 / 16.7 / 19.3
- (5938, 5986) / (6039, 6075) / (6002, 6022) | 0.04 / 17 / 19.6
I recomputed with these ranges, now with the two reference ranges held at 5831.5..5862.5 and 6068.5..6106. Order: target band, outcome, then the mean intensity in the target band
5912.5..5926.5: 2.04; 15.5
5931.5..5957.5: 2.05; 16.9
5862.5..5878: 1.72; 15.9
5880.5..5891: 4.89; 9.56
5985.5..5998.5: 0.27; 18.3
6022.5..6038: -0.05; 19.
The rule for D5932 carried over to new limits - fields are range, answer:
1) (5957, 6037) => 19.5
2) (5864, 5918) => 16.74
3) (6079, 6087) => 19.22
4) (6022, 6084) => 20.47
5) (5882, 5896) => 12.5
